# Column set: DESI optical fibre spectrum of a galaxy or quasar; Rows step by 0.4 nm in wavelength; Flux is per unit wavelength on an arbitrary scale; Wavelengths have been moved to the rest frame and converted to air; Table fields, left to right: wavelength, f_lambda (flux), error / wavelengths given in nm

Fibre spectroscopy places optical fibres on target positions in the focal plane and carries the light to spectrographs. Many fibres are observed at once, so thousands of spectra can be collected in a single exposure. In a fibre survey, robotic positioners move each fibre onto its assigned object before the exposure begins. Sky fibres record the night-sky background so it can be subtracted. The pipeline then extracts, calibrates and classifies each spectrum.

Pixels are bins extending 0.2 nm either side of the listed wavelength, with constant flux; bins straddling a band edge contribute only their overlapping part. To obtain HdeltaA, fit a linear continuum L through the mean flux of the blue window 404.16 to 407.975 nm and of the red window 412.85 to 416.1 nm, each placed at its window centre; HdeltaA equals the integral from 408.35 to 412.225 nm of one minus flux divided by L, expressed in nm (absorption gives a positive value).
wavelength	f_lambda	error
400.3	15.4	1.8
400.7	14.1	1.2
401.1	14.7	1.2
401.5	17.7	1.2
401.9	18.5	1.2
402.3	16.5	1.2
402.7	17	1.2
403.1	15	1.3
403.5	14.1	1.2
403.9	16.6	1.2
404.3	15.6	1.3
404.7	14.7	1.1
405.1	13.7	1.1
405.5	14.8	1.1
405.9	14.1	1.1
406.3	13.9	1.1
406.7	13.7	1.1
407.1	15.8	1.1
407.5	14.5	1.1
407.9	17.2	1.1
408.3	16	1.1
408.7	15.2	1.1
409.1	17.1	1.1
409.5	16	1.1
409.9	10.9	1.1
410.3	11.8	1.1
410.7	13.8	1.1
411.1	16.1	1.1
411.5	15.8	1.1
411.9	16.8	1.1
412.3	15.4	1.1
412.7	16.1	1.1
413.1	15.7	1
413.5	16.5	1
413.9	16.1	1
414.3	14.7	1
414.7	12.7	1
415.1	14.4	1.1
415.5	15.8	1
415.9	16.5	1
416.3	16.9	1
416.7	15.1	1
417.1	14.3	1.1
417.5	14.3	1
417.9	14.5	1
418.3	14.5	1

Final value 0.03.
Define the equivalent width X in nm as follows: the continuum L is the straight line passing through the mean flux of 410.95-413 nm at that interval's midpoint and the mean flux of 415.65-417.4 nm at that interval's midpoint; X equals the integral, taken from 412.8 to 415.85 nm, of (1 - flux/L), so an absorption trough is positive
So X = 0.114 nm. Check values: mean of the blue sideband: 16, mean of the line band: 15.2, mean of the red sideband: 15.6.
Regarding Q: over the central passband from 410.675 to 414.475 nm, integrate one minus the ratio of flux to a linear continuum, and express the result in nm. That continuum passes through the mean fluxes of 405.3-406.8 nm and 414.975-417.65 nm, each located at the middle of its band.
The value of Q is -0.22 nm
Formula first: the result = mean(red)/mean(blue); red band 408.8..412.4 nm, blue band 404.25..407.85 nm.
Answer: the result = 1.02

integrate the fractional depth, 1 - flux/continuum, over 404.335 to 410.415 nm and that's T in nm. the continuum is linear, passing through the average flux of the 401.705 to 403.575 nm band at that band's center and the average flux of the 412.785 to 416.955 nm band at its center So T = 0.50 nm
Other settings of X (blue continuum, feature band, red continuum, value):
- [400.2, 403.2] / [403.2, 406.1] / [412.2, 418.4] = 0.211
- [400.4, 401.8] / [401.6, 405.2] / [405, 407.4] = -0.176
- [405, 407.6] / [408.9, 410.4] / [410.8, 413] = 0.117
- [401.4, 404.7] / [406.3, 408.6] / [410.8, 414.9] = 0.091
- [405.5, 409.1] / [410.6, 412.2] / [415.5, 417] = -0.019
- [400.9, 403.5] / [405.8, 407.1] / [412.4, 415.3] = 0.144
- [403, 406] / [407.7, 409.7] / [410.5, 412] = -0.133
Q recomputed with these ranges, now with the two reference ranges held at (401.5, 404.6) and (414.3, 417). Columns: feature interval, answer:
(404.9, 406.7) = 0.22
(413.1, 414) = -0.05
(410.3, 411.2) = 0.08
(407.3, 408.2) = 0.00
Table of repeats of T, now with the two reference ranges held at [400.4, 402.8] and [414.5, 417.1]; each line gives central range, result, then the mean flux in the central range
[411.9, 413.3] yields -0.04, 15.9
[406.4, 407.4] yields 0.08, 14.6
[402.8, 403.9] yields 0.07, 15.1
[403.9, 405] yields 0.06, 15.3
